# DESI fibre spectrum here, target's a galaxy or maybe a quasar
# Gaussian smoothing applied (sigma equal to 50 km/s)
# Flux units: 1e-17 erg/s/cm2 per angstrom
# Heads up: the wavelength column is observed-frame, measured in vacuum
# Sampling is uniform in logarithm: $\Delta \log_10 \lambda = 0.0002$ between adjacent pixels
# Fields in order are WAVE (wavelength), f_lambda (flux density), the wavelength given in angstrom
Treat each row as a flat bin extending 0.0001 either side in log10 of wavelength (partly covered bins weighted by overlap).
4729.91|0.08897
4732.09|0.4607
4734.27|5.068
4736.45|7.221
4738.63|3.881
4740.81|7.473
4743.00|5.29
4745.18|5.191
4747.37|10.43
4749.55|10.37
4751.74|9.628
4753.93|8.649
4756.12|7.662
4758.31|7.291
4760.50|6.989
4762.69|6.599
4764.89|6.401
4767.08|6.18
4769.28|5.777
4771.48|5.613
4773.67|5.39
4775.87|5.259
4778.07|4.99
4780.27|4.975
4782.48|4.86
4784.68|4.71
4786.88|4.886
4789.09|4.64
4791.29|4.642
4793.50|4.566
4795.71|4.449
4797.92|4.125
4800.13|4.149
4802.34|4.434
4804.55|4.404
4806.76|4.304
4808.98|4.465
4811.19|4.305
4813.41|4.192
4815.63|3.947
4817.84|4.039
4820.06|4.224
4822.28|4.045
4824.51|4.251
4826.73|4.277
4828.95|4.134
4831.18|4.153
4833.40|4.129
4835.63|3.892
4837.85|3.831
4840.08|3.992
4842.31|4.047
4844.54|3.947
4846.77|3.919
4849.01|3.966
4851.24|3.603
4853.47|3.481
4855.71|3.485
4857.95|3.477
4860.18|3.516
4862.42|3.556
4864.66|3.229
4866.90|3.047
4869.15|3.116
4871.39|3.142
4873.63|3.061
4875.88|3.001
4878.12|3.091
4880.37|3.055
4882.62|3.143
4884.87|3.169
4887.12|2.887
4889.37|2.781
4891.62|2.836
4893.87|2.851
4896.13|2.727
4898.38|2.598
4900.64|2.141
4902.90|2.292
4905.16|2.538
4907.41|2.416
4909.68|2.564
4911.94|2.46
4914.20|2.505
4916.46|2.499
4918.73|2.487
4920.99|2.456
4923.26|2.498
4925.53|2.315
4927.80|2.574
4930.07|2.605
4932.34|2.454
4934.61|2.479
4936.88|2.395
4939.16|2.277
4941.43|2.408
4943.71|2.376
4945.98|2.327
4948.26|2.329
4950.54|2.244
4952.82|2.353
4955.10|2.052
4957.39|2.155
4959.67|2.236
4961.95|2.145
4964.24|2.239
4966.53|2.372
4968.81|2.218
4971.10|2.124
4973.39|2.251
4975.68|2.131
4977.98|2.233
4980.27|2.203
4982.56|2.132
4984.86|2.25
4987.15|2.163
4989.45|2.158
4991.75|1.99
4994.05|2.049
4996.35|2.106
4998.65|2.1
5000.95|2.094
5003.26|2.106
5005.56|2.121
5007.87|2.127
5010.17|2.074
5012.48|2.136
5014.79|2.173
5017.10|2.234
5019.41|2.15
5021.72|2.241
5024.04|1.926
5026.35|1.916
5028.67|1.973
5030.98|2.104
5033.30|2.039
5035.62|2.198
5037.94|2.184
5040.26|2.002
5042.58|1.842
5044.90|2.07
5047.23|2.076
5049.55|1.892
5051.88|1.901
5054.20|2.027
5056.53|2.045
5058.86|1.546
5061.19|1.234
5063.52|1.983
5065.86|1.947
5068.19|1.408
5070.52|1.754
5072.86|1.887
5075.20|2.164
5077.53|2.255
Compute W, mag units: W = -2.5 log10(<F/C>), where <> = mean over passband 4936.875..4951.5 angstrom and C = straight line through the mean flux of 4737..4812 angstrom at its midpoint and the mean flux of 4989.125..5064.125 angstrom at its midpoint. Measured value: 0.36 mag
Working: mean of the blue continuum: 5.8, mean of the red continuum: 2.02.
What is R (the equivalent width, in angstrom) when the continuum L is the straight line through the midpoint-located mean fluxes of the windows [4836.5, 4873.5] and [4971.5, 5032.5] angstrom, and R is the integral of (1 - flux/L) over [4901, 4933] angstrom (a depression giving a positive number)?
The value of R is 5.3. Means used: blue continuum 3.57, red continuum 2.12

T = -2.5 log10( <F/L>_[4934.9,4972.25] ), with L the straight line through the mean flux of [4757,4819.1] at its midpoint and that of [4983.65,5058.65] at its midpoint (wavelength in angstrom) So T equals 0.27 mag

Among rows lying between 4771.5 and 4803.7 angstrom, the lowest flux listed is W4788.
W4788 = 4.125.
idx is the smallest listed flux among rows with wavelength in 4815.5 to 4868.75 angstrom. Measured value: 3.047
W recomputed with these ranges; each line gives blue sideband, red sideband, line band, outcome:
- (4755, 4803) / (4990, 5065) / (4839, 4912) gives 0.30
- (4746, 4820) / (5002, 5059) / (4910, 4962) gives 0.39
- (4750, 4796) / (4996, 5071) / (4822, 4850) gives 0.24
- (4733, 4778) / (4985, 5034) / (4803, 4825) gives 0.32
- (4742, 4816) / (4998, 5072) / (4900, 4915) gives 0.50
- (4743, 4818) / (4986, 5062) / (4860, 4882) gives 0.34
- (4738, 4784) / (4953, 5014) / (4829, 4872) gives 0.30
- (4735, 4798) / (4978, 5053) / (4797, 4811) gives 0.27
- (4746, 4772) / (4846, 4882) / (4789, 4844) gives 0.24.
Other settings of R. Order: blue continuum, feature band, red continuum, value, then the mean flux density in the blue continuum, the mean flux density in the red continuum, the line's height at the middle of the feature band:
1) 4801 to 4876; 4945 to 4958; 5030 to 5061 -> 2.7 angstrom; 3.85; 1.97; 2.82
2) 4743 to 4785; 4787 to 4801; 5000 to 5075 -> 3.9 angstrom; 6.68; 1.98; 6.16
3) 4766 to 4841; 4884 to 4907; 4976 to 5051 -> 5.3 angstrom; 4.53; 2.09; 3.47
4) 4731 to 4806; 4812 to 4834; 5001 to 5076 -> 3.8 angstrom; 5.77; 1.98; 5.01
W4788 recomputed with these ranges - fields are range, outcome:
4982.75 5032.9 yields 1.916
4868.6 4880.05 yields 3.001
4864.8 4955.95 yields 2.052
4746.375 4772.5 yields 5.613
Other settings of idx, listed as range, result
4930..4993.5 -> 1.99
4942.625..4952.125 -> 2.244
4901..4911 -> 2.292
